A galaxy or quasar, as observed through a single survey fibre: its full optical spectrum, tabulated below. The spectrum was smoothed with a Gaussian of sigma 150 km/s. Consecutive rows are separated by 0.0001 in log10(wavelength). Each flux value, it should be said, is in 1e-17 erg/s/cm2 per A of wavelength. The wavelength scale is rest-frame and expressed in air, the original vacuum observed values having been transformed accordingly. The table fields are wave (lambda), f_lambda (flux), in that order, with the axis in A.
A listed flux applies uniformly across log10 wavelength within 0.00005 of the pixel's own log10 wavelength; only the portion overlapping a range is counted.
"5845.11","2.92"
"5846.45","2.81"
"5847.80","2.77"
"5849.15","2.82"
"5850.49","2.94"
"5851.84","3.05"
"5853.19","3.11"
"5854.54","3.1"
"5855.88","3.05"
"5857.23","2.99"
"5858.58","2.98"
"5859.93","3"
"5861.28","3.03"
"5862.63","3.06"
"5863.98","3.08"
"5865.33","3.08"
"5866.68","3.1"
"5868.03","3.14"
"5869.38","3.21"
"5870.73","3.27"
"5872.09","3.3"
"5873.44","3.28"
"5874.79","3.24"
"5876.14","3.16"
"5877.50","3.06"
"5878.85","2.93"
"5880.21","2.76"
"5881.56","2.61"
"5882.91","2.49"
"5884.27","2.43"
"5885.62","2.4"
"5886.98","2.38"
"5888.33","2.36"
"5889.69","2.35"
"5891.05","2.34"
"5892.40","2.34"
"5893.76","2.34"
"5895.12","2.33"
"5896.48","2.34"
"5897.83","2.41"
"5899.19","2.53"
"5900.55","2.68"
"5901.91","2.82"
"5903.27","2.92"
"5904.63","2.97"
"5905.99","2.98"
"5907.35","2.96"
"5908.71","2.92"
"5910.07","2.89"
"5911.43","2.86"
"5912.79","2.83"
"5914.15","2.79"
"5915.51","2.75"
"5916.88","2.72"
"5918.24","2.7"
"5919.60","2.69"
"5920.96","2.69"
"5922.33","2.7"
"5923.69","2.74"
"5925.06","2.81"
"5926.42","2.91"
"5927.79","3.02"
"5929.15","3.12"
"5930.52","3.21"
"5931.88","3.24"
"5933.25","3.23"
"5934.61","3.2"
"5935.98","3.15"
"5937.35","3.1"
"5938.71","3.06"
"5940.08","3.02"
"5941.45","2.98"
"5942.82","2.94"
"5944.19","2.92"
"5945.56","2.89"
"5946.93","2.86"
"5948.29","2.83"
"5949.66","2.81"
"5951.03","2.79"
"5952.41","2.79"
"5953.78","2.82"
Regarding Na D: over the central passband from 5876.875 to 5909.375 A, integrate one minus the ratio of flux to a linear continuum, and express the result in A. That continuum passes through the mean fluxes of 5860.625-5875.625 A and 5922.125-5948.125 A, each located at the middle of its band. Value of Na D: 5.18 A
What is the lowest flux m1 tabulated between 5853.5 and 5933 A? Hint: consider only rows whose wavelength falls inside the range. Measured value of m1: 2.33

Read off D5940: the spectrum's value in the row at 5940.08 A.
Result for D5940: 3.02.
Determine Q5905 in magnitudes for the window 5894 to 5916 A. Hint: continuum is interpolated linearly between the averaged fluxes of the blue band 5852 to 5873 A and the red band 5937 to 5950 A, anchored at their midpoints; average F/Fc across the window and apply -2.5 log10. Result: 0.10 mag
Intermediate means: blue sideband 3.1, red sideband 2.94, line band 2.74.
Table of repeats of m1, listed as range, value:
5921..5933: 2.7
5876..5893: 2.34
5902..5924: 2.69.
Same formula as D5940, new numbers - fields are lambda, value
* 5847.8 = 2.77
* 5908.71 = 2.92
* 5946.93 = 2.86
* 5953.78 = 2.82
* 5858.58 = 2.98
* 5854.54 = 3.1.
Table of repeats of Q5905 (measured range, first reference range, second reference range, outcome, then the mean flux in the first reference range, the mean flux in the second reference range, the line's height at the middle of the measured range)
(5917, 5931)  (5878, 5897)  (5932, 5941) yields 0.04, 2.46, 3.13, 2.96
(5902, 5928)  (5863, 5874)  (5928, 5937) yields 0.13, 3.18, 3.18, 3.18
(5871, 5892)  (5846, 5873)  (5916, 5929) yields 0.08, 3.05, 2.79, 2.96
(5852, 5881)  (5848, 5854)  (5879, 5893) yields -0.13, 2.96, 2.47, 2.74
